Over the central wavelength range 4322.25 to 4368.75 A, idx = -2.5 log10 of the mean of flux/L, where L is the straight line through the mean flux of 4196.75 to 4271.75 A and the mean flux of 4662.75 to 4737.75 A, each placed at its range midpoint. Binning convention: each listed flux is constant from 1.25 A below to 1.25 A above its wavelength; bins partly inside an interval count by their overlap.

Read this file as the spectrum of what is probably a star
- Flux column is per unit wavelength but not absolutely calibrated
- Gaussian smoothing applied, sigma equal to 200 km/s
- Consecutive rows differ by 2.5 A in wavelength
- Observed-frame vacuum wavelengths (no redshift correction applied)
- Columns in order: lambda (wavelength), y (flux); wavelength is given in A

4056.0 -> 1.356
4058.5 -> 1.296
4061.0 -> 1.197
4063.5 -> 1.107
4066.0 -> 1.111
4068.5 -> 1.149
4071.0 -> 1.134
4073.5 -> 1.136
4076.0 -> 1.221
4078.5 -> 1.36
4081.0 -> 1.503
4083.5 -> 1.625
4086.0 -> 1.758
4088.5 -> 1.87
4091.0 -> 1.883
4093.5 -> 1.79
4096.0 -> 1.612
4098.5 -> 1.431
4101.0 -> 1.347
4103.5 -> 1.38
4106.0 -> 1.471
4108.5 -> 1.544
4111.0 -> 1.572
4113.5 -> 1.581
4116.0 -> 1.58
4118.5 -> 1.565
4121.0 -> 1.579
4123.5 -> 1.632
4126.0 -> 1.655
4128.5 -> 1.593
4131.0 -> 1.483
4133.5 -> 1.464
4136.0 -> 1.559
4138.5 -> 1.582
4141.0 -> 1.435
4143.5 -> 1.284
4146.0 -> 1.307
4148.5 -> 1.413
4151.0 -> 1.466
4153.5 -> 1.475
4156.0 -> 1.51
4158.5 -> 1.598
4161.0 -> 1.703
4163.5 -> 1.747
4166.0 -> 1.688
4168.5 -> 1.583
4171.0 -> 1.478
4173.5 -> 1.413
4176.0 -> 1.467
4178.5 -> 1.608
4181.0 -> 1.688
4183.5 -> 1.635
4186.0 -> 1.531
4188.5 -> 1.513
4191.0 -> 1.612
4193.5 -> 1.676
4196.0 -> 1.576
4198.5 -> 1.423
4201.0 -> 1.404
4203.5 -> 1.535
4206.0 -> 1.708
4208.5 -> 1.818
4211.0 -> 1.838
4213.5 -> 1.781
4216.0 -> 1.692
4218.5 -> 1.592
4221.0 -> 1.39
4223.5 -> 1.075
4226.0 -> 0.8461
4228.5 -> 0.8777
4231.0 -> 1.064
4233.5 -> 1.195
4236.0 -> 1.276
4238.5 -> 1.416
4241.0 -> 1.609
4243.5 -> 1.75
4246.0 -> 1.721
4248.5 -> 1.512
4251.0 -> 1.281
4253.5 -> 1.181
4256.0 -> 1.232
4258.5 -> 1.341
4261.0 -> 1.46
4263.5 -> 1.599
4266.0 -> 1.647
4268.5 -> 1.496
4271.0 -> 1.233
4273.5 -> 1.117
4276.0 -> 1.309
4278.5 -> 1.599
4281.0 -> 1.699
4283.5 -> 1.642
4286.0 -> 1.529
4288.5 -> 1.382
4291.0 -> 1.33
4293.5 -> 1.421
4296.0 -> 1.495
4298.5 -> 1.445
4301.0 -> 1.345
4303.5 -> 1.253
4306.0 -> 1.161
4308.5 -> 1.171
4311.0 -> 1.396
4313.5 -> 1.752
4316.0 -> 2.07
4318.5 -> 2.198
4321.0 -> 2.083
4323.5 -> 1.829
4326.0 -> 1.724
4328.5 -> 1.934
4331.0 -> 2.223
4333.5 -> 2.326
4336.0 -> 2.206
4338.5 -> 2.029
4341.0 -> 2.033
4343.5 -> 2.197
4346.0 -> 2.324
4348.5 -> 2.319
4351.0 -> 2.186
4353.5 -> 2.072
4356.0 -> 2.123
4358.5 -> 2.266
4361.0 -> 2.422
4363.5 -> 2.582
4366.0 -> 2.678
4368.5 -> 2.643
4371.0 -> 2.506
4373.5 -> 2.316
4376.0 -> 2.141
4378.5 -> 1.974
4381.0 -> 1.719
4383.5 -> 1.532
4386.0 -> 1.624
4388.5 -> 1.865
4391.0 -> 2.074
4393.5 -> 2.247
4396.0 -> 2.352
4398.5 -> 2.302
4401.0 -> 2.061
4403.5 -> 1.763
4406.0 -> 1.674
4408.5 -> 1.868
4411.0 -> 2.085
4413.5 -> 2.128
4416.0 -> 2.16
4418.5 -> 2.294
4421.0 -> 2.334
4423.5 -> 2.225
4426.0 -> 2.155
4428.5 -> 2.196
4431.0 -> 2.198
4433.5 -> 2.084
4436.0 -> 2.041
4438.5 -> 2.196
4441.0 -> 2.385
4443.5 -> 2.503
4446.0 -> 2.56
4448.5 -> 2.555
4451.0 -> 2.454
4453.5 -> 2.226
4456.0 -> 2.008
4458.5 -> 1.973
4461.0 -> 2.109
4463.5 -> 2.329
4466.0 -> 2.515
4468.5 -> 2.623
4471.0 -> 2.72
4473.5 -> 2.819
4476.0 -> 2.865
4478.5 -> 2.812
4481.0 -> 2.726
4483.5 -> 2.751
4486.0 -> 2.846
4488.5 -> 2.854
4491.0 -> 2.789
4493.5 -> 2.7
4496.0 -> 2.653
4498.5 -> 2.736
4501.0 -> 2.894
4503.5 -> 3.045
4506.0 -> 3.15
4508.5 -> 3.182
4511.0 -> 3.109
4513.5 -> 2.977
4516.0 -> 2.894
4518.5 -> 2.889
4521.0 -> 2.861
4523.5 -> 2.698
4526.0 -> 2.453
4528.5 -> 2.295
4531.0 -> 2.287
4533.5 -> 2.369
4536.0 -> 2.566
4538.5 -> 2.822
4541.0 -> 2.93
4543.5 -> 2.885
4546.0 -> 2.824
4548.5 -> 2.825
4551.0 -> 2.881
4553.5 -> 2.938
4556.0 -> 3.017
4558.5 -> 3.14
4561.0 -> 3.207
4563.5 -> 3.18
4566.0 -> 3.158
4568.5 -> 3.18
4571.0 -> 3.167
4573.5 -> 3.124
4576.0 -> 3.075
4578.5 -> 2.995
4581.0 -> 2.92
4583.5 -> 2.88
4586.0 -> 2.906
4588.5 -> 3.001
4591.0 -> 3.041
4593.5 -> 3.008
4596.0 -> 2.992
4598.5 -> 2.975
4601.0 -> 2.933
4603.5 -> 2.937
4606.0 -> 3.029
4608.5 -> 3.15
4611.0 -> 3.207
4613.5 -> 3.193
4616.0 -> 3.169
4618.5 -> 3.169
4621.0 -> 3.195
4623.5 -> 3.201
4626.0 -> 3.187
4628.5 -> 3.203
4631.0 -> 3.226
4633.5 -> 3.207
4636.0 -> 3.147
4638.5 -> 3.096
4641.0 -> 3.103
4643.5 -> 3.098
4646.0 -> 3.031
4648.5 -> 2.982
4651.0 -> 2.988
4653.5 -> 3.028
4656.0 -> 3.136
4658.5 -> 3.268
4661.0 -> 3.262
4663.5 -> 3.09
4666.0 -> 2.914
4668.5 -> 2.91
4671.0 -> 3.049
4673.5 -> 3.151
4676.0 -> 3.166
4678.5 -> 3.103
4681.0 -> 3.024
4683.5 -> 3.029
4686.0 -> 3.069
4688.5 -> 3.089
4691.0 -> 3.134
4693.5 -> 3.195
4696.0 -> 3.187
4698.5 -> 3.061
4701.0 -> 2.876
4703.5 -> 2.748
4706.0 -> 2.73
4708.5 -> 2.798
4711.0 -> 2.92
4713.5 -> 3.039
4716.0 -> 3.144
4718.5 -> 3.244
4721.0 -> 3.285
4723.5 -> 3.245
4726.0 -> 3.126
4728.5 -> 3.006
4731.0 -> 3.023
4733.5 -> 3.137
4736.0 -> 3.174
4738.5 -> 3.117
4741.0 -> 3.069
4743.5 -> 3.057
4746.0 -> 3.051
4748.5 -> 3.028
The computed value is -0.21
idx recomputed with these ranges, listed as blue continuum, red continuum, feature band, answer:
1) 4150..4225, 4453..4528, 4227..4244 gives 0.34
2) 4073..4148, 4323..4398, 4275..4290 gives 0.27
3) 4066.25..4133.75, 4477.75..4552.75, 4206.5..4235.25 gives 0.33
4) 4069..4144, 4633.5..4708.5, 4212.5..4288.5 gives 0.34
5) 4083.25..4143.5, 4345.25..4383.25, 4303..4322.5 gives 0.27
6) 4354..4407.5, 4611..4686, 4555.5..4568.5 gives -0.13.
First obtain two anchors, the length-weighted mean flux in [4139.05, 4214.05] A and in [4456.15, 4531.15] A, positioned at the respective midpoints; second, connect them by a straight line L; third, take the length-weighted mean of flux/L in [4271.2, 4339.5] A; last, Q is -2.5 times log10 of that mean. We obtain 0.23 mag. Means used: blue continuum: 1.56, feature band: 1.65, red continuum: 2.71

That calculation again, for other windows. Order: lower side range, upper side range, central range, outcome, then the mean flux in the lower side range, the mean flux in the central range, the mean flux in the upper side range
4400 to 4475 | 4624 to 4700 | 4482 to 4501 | -0.13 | 2.24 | 2.77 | 3.1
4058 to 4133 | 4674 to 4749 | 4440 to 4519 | -0.09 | 1.47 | 2.68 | 3.06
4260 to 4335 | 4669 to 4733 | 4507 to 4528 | -0.20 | 1.6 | 2.87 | 3.06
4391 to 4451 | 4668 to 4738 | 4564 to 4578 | -0.18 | 2.19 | 3.14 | 3.06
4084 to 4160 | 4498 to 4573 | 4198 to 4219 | 0.11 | 1.55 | 1.65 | 2.89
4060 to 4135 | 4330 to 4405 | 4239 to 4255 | 0.23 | 1.48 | 1.5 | 2.17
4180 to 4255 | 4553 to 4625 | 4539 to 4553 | 0.01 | 1.47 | 2.87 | 3.07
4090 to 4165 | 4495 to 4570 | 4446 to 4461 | 0.16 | 1.54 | 2.26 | 2.87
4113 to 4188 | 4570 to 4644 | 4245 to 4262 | 0.34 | 1.54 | 1.38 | 3.08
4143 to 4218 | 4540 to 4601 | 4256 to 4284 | 0.29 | 1.58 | 1.45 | 3.01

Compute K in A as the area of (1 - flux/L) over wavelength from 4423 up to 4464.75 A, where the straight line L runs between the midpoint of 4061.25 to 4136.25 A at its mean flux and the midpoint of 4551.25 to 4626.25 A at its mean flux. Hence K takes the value 5.7 A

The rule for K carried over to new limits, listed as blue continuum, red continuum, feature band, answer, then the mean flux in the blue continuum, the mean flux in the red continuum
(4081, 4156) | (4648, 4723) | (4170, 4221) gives 4.6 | 1.55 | 3.06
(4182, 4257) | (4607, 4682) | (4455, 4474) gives 0.4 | 1.46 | 3.12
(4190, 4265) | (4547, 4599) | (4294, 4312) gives 4.7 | 1.45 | 3.03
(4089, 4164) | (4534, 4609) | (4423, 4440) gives 2.5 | 1.54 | 2.98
